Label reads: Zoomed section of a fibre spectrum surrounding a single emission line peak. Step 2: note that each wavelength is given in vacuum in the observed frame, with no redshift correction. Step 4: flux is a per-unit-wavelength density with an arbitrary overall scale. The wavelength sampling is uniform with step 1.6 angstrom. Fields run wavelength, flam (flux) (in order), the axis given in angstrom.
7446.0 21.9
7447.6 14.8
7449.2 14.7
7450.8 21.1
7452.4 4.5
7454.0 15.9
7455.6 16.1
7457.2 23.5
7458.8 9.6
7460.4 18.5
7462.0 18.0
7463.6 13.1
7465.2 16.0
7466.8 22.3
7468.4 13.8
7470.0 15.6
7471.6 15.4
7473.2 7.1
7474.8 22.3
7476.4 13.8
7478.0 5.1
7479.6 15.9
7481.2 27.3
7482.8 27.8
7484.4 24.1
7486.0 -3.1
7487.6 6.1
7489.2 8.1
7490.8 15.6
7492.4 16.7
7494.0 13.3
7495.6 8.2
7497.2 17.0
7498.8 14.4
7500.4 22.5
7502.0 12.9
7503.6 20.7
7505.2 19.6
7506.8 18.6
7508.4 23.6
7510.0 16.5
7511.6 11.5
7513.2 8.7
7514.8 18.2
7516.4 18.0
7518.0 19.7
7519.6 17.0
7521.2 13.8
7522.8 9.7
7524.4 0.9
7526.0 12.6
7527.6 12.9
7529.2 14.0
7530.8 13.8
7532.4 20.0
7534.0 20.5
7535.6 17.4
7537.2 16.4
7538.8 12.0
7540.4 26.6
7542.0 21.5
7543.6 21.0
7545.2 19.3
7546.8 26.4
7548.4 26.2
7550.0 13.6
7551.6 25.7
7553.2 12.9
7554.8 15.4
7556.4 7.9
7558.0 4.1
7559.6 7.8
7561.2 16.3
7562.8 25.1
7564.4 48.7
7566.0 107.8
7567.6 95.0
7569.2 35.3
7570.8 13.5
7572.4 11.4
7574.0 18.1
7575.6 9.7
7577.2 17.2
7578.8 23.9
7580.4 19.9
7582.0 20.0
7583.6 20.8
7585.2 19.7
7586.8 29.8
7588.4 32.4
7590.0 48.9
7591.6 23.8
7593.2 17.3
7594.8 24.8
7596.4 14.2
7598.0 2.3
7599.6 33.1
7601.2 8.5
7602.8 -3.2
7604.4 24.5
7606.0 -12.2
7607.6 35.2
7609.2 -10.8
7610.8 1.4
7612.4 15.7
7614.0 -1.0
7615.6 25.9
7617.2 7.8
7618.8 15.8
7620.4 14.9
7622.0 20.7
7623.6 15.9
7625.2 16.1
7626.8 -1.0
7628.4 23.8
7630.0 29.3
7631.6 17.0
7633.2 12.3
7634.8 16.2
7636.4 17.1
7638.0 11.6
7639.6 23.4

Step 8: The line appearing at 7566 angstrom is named H-alpha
